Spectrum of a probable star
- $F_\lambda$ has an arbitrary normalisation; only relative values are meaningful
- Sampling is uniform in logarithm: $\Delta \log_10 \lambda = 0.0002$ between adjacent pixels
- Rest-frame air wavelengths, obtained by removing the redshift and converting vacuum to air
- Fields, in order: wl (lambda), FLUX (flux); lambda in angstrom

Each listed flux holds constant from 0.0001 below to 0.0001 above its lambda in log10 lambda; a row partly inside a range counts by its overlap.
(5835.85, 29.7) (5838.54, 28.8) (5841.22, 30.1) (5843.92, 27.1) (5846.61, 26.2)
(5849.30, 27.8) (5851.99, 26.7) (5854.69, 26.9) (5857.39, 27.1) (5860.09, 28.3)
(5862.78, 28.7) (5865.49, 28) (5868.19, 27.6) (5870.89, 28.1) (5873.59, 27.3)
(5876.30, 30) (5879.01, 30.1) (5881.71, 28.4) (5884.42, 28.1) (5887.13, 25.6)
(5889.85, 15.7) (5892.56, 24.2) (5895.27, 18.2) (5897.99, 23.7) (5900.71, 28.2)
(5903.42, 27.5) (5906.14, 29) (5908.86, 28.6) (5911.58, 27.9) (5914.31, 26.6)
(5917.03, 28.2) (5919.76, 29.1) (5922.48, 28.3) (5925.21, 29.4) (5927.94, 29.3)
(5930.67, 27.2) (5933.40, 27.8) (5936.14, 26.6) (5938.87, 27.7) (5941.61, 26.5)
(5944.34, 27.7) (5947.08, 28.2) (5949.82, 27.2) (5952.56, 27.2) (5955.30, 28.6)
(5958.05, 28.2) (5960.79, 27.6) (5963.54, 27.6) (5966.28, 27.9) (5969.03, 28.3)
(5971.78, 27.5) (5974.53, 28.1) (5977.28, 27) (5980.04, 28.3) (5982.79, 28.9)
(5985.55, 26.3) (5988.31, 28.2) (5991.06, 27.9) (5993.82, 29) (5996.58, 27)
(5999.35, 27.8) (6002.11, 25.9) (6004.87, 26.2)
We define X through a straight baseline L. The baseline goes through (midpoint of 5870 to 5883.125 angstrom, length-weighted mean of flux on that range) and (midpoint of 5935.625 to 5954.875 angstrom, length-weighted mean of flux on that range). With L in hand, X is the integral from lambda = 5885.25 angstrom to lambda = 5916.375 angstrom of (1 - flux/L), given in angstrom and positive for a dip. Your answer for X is 3.5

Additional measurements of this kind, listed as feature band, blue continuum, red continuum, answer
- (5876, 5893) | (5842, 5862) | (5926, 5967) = 0.97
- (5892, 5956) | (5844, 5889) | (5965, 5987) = 1.13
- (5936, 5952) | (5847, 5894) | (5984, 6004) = -0.08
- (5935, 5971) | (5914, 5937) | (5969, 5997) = 0.48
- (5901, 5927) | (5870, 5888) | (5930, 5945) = -0.60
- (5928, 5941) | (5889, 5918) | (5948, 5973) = -0.38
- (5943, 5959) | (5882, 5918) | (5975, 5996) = -0.52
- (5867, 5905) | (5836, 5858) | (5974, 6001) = 2.51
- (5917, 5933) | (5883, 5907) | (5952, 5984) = -1.69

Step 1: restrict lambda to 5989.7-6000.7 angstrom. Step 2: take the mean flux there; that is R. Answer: 27.9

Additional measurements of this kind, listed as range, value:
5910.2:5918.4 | 27.6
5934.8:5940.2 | 27.2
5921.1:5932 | 28.6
